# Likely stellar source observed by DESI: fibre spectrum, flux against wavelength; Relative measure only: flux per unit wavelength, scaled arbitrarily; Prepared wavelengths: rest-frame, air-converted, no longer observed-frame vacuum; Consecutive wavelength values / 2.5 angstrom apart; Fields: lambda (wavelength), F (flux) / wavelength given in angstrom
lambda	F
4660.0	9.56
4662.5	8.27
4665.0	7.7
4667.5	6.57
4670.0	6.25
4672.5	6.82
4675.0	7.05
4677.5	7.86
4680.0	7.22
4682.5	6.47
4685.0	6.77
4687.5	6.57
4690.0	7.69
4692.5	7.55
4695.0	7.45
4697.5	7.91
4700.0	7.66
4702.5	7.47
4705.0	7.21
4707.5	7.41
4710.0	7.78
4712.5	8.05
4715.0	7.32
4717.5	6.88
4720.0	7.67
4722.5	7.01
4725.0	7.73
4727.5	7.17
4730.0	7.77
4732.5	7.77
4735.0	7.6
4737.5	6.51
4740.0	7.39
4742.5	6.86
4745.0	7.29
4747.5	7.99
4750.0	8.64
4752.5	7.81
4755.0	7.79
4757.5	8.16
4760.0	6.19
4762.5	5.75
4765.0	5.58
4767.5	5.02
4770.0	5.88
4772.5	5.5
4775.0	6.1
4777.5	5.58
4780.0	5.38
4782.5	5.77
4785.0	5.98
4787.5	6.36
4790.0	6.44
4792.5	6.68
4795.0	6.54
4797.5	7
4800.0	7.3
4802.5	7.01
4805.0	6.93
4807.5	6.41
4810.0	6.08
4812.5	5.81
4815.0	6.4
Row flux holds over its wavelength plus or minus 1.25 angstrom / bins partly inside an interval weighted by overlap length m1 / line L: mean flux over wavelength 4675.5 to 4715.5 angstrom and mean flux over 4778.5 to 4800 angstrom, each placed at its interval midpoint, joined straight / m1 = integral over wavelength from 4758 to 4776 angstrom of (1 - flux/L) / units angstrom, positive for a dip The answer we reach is 2.1 angstrom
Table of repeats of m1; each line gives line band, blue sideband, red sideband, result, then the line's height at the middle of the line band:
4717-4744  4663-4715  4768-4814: -1.8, 6.86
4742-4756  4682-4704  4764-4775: -4.1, 6.03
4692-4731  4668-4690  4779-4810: -4.1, 6.79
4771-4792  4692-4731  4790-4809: 3.1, 6.95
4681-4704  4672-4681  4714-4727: 0.0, 7.29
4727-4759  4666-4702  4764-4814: -4.9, 6.6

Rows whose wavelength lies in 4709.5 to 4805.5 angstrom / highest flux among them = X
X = 8.64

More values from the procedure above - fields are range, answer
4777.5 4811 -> 7.3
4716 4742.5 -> 7.77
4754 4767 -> 8.16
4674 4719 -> 8.05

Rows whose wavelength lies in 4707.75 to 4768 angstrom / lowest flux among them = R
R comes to 5.02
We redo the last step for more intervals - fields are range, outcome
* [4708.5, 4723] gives 6.88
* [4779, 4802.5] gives 5.38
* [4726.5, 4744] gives 6.51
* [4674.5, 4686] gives 6.47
